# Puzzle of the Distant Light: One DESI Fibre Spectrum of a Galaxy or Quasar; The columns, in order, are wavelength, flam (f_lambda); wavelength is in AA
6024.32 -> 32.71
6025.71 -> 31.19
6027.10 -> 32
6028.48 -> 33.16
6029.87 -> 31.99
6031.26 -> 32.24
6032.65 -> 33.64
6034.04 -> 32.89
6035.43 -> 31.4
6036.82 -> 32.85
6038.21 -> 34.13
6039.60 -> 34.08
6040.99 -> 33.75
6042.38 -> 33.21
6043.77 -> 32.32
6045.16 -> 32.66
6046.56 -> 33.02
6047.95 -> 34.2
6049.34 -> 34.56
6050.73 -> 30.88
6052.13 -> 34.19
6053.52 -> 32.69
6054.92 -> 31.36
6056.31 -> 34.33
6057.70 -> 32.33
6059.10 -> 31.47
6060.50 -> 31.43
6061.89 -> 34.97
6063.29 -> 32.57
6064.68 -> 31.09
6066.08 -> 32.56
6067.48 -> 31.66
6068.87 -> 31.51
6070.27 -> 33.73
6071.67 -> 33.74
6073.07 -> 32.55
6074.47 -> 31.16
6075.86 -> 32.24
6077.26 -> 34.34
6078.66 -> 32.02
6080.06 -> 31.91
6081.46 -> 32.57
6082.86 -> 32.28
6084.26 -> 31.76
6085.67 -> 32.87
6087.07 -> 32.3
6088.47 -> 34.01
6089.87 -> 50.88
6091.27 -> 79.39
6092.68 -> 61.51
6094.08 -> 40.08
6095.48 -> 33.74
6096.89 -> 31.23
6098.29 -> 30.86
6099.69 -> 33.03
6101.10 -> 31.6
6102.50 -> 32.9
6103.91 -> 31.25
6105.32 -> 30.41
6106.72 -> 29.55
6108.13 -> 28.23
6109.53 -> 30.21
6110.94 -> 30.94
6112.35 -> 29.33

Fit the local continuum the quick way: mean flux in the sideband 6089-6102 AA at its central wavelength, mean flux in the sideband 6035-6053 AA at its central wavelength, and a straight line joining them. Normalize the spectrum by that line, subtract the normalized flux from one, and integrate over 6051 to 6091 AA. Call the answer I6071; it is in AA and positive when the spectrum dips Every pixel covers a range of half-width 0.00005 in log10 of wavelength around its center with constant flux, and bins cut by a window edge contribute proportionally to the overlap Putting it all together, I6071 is 4.97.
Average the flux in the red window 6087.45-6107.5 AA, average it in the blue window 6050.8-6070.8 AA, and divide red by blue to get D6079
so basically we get 1.21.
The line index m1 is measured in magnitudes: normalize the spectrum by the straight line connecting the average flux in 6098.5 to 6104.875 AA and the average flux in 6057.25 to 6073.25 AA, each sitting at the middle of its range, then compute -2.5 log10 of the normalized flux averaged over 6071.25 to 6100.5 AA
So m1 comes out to -0.16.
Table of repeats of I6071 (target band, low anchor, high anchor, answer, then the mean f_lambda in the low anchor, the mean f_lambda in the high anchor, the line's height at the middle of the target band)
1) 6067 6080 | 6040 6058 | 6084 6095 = 2.60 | 33.1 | 45.7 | 40.7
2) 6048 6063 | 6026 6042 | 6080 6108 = 0.67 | 32.9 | 37.1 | 34.4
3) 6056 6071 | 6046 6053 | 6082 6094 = 1.91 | 33.4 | 44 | 37.2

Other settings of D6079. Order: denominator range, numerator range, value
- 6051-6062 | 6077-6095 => 1.24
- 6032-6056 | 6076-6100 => 1.16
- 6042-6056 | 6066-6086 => 0.98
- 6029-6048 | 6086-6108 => 1.17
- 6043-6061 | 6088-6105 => 1.24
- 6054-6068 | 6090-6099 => 1.43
